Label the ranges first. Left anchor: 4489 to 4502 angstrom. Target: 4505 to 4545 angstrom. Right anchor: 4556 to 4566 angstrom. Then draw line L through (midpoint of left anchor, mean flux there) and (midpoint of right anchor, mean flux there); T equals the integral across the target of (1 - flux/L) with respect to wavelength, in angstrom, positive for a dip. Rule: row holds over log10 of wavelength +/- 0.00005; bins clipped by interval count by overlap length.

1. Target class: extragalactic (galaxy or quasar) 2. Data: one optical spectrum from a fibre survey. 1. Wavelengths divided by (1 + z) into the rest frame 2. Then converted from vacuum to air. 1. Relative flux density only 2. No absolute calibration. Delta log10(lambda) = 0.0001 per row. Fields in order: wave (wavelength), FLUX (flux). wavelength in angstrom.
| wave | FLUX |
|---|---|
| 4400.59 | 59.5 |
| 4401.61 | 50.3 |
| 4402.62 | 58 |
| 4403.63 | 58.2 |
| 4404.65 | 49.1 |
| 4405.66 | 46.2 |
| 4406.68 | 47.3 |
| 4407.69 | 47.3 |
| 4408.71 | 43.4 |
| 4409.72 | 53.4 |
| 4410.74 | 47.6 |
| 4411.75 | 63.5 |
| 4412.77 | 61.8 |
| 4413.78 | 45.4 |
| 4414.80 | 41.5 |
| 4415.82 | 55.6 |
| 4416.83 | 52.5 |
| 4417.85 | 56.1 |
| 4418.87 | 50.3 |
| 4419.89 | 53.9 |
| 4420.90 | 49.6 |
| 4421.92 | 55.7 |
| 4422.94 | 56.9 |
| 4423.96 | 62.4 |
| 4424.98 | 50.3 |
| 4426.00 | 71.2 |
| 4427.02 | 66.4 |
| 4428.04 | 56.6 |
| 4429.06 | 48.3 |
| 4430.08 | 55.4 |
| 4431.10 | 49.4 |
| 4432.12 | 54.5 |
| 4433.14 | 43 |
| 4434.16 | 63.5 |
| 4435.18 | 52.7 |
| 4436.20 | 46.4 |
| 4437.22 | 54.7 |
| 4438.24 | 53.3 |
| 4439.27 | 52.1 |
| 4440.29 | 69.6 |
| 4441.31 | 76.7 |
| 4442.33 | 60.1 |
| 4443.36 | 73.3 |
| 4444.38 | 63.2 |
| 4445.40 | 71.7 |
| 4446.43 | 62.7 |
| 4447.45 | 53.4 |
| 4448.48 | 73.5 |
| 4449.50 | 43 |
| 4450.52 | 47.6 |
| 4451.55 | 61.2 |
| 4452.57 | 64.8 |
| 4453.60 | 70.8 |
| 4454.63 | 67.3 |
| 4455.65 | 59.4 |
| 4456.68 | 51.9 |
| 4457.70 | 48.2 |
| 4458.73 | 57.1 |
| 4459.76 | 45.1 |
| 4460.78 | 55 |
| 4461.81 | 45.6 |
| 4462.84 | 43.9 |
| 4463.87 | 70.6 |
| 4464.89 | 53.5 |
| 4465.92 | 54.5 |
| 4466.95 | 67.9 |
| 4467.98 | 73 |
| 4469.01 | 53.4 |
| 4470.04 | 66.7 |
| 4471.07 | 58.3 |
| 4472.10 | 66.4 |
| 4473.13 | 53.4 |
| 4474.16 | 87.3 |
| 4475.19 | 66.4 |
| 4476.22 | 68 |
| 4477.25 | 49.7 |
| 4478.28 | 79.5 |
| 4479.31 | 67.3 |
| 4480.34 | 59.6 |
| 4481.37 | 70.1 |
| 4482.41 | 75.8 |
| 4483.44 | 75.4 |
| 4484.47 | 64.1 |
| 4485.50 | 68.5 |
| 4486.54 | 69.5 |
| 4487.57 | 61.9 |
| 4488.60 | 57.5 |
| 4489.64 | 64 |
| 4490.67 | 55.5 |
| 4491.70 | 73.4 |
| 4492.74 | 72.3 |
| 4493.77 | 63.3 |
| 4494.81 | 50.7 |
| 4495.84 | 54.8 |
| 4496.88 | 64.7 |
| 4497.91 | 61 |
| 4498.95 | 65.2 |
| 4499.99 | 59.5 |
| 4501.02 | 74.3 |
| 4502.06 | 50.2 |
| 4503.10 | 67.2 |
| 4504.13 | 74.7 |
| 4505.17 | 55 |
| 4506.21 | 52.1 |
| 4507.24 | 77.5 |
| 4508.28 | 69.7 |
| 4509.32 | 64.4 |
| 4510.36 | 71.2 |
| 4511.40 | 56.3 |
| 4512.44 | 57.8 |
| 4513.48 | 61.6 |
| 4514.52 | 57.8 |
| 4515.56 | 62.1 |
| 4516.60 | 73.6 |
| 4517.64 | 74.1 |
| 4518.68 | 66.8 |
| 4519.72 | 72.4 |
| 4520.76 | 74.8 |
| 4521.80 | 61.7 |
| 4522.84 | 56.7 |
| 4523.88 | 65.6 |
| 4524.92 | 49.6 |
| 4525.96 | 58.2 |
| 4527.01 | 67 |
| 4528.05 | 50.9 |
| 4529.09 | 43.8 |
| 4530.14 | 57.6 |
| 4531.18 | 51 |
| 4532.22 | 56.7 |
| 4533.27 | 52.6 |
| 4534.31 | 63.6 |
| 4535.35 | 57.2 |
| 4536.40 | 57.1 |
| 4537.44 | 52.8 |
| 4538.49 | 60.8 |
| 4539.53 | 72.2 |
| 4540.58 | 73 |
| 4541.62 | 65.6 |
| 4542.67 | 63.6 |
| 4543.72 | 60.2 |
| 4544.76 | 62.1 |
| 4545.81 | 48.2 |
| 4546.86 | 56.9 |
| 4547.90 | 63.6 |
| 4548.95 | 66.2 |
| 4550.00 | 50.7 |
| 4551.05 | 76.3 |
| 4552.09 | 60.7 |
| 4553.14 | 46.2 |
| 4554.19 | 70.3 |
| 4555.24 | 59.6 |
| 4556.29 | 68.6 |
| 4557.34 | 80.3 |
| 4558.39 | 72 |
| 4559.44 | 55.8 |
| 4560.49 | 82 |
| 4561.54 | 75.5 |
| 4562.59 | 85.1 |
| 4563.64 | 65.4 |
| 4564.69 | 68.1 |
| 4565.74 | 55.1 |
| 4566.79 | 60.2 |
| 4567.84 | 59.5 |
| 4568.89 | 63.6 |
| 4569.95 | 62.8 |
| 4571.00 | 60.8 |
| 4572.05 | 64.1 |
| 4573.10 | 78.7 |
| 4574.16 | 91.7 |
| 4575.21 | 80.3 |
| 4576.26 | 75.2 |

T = 2.8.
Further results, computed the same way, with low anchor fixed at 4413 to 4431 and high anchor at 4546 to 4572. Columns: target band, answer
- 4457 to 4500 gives -2.49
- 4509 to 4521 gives -0.82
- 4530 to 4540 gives 0.80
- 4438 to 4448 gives -1.38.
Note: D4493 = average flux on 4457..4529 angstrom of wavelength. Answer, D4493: 62.8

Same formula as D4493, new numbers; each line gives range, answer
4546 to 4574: 65.8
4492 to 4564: 63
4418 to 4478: 58.7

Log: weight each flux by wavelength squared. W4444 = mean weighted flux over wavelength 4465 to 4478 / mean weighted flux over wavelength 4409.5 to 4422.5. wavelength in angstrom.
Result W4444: 1.24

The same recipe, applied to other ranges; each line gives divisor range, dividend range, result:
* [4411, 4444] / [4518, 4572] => 1.17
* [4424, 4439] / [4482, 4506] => 1.20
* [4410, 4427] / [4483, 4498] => 1.20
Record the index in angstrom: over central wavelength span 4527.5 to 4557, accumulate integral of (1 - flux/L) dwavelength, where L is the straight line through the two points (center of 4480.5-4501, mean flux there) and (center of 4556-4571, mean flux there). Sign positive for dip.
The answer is 3.20 angstrom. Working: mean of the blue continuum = 64.7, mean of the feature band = 59.7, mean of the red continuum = 67.9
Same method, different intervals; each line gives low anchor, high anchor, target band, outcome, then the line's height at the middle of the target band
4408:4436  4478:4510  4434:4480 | -0.9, 59.4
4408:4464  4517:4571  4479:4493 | -1.7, 59.3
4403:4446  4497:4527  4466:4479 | -1.1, 60.2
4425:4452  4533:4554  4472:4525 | -4.6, 59.8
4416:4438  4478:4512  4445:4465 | 0.5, 58.9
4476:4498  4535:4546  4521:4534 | 1.2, 62.4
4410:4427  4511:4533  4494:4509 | -0.8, 59.5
